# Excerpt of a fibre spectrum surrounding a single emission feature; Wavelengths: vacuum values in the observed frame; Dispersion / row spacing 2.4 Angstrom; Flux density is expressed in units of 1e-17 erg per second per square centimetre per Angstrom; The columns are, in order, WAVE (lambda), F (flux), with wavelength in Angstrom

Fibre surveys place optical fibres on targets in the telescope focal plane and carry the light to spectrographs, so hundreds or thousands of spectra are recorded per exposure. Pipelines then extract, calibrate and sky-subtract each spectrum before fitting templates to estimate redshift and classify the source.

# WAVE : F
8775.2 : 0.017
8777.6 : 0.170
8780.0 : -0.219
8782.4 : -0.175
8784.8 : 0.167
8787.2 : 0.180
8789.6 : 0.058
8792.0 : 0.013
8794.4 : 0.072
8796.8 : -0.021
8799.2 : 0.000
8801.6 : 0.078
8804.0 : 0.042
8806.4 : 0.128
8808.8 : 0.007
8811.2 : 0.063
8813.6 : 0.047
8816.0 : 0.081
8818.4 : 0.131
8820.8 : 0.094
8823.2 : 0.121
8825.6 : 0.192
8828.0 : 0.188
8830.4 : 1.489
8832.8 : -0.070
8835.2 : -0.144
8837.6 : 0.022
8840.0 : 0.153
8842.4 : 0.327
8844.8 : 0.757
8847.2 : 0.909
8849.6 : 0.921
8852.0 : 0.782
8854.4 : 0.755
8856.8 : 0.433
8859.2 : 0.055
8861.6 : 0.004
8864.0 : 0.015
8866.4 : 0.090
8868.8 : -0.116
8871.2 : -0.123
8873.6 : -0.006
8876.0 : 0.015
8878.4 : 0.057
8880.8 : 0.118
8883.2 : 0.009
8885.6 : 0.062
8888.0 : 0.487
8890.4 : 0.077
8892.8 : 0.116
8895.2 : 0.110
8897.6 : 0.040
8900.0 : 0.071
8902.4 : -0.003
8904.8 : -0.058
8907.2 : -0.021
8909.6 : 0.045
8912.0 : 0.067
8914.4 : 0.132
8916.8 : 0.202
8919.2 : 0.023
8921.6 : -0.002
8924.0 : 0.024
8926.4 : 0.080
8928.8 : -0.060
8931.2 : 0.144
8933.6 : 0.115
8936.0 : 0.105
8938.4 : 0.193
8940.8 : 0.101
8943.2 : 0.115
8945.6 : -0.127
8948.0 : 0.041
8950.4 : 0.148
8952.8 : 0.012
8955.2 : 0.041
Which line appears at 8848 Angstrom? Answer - [O II] 3727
